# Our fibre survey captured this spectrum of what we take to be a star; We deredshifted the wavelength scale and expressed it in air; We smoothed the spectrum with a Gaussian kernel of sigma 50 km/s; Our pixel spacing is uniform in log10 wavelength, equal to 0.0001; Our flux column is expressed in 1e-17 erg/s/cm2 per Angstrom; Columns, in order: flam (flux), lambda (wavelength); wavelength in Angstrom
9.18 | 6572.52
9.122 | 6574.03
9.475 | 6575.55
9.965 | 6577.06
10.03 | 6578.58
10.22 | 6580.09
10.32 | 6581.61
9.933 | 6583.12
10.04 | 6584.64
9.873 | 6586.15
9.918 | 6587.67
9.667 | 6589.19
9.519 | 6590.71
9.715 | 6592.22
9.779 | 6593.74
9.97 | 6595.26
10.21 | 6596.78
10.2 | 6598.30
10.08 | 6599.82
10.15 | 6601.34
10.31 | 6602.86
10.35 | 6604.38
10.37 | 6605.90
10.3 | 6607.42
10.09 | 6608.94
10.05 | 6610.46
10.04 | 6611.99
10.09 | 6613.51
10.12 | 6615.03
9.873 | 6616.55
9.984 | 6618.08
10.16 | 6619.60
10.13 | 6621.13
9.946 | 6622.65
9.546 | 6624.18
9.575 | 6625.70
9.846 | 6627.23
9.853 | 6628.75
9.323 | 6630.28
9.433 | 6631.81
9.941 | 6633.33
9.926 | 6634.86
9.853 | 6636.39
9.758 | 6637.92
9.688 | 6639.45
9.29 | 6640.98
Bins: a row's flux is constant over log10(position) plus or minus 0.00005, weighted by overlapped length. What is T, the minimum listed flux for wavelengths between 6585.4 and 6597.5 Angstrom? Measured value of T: 9.519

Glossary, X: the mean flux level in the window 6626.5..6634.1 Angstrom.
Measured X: 9.68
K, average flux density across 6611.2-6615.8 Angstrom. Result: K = 10.1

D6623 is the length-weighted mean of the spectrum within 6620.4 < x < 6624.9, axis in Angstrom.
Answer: 9.87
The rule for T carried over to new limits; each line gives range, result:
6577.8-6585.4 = 9.933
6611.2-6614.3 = 10.04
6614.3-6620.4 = 9.873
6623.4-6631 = 9.323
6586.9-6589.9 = 9.667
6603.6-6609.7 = 10.09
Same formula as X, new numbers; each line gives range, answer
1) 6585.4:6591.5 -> 9.74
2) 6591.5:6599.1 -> 9.97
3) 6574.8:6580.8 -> 9.93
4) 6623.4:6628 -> 9.66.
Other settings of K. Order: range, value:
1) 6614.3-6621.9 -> 10.1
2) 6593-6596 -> 9.87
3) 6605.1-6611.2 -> 10.2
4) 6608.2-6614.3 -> 10.1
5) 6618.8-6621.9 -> 10.2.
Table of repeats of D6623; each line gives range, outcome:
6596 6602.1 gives 10.2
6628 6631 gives 9.58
